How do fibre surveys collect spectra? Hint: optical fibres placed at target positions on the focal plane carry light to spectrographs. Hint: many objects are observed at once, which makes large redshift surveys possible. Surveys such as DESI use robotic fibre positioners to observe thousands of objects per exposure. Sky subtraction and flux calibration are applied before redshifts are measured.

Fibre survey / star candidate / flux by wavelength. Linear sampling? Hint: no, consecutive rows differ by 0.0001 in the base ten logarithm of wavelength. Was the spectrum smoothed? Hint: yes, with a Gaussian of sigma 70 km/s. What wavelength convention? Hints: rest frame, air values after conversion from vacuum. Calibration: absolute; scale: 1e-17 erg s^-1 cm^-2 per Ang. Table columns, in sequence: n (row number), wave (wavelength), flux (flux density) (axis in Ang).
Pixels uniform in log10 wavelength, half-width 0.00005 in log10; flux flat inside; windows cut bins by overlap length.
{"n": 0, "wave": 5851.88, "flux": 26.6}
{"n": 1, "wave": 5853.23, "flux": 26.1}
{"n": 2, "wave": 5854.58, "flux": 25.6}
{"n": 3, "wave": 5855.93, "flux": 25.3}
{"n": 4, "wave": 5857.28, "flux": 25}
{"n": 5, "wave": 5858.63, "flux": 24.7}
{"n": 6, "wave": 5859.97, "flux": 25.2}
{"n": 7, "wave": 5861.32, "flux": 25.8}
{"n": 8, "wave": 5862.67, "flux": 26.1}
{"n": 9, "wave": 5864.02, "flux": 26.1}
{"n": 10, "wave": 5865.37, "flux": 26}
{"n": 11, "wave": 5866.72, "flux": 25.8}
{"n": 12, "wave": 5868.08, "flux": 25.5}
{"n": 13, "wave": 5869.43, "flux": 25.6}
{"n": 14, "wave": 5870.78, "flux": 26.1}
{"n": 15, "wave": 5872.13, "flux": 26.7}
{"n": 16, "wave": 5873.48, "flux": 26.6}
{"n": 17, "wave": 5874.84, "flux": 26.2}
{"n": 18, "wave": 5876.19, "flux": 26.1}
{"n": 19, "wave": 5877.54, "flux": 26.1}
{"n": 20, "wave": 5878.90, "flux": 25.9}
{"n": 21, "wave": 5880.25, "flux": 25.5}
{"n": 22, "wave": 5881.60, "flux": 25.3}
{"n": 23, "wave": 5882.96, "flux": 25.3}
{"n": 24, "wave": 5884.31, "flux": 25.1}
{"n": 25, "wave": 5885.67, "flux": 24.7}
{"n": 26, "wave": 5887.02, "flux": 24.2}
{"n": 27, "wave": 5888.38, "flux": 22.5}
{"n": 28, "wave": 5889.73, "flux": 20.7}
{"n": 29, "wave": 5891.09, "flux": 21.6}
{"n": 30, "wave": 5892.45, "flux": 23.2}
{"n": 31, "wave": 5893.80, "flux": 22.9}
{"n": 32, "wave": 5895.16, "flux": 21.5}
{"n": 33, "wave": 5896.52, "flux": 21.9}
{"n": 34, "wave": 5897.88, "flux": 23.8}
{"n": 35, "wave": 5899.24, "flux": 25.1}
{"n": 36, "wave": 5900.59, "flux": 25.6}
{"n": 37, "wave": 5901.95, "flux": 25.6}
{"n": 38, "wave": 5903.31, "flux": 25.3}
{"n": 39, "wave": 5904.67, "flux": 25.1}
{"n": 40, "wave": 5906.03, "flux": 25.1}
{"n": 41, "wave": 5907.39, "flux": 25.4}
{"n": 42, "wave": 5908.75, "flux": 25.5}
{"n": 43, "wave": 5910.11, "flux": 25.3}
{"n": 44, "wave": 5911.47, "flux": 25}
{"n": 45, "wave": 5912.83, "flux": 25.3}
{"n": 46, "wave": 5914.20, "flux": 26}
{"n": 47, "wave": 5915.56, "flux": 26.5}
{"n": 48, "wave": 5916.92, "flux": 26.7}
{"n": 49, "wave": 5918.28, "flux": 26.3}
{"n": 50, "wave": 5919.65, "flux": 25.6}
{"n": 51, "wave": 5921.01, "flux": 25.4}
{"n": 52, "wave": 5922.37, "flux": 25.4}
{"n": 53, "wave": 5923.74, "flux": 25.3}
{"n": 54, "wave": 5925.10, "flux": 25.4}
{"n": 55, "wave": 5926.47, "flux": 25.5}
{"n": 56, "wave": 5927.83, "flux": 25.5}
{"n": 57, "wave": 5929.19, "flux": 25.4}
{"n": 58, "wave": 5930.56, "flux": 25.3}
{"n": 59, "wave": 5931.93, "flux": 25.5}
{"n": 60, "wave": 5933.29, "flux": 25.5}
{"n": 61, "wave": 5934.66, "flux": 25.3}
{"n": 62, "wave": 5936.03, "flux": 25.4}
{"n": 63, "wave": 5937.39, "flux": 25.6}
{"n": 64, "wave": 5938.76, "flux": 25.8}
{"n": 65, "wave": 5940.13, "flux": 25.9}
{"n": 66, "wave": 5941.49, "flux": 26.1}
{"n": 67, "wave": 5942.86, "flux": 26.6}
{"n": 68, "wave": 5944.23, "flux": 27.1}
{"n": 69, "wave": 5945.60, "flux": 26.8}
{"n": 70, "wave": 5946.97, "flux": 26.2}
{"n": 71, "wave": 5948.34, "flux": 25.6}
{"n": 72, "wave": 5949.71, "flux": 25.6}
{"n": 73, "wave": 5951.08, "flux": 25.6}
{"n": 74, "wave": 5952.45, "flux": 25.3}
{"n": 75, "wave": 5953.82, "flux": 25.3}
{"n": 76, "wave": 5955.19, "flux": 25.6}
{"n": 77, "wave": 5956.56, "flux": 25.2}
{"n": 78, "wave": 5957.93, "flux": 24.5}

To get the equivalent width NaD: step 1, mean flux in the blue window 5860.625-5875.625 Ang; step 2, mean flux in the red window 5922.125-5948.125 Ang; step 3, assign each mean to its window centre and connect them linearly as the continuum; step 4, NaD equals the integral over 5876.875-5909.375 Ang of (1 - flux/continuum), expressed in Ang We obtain 2.1 Ang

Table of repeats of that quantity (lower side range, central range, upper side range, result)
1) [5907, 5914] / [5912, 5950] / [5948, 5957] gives -0.6 Ang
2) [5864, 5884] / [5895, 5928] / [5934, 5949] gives 1.0 Ang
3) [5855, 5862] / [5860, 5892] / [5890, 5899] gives -1.7 Ang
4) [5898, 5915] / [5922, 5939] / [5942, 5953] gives 0.2 Ang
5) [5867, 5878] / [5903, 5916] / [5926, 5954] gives 0.2 Ang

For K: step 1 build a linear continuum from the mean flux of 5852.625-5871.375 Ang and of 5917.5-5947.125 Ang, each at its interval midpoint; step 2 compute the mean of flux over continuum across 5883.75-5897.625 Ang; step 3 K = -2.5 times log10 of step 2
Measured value 0.13 mag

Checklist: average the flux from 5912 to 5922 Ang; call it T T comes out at 25.9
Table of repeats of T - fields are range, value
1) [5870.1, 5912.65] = 24.7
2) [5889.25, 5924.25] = 24.7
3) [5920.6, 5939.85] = 25.5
